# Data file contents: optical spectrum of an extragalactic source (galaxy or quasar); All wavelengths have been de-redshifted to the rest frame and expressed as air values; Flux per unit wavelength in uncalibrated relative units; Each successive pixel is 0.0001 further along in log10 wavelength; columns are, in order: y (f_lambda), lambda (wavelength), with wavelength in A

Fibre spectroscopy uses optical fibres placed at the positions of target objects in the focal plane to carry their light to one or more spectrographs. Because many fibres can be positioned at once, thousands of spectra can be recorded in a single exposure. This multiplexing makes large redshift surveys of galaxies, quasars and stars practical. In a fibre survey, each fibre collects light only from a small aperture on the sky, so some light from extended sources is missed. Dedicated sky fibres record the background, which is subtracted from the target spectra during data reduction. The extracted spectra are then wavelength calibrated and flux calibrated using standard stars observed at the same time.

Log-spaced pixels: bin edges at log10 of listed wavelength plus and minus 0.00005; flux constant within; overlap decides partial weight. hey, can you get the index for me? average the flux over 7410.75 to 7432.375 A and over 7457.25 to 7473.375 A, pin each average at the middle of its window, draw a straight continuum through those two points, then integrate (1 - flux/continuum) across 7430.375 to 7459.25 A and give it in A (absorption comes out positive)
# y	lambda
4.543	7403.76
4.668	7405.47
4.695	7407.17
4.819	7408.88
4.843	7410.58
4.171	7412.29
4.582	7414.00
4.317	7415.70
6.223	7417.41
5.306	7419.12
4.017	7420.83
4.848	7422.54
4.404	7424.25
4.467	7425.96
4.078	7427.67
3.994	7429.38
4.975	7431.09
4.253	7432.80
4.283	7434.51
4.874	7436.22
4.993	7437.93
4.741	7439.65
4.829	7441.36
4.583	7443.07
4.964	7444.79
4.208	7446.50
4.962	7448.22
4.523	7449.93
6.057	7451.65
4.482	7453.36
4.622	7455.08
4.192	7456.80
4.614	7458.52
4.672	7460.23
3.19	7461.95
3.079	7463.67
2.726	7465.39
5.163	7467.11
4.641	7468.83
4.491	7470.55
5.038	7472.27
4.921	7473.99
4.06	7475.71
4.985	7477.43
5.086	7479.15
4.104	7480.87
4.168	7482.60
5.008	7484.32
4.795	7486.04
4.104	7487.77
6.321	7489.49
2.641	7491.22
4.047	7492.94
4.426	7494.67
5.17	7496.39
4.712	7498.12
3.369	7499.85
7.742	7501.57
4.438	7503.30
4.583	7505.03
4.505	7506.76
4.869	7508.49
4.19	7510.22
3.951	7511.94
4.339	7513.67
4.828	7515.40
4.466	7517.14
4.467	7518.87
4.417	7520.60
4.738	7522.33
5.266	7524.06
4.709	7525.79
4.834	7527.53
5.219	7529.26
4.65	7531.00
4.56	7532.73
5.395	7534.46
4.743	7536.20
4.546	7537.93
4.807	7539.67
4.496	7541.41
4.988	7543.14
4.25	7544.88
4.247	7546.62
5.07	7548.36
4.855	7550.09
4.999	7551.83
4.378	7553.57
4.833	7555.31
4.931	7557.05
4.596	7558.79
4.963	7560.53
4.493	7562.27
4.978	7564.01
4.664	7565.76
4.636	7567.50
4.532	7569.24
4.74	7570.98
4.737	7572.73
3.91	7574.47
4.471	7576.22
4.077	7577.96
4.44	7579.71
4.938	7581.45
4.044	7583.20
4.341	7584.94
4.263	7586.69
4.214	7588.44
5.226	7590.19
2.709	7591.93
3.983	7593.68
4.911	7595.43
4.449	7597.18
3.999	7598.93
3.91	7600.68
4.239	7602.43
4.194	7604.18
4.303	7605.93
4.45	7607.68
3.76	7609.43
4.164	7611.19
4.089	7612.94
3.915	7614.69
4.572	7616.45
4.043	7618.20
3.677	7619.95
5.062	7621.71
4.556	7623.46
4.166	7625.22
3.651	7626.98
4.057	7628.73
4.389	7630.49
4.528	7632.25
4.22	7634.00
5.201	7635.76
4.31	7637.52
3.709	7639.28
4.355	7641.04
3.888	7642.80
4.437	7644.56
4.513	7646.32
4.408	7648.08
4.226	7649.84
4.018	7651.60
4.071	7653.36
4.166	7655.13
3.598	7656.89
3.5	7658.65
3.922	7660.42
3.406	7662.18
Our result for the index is -2.1 A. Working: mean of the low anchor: 4.61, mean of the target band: 4.71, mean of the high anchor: 4.19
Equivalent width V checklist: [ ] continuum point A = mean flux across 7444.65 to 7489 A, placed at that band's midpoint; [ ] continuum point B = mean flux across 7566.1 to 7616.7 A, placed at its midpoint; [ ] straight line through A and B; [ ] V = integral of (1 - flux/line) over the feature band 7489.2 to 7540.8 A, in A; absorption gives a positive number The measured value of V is -3.06 A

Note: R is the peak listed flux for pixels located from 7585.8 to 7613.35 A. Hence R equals 5.226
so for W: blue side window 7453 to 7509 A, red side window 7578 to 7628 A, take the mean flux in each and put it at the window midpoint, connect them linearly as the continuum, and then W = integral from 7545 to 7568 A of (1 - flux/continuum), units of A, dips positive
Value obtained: -2.1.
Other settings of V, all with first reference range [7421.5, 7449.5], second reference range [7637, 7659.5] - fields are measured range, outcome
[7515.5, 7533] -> -1.5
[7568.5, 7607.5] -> -0.7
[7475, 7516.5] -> -1.5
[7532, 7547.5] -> -1.2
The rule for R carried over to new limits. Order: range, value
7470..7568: 7.742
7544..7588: 5.07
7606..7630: 5.062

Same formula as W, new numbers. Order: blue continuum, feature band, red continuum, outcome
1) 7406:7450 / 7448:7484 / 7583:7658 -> 0.8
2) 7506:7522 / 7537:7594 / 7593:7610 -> -2.7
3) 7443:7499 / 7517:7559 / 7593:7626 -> -3.6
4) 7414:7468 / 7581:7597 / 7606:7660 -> 0.0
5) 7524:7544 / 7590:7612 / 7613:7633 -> 1.2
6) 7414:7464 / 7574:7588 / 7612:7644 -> 0.0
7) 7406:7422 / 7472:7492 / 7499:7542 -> 0.6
